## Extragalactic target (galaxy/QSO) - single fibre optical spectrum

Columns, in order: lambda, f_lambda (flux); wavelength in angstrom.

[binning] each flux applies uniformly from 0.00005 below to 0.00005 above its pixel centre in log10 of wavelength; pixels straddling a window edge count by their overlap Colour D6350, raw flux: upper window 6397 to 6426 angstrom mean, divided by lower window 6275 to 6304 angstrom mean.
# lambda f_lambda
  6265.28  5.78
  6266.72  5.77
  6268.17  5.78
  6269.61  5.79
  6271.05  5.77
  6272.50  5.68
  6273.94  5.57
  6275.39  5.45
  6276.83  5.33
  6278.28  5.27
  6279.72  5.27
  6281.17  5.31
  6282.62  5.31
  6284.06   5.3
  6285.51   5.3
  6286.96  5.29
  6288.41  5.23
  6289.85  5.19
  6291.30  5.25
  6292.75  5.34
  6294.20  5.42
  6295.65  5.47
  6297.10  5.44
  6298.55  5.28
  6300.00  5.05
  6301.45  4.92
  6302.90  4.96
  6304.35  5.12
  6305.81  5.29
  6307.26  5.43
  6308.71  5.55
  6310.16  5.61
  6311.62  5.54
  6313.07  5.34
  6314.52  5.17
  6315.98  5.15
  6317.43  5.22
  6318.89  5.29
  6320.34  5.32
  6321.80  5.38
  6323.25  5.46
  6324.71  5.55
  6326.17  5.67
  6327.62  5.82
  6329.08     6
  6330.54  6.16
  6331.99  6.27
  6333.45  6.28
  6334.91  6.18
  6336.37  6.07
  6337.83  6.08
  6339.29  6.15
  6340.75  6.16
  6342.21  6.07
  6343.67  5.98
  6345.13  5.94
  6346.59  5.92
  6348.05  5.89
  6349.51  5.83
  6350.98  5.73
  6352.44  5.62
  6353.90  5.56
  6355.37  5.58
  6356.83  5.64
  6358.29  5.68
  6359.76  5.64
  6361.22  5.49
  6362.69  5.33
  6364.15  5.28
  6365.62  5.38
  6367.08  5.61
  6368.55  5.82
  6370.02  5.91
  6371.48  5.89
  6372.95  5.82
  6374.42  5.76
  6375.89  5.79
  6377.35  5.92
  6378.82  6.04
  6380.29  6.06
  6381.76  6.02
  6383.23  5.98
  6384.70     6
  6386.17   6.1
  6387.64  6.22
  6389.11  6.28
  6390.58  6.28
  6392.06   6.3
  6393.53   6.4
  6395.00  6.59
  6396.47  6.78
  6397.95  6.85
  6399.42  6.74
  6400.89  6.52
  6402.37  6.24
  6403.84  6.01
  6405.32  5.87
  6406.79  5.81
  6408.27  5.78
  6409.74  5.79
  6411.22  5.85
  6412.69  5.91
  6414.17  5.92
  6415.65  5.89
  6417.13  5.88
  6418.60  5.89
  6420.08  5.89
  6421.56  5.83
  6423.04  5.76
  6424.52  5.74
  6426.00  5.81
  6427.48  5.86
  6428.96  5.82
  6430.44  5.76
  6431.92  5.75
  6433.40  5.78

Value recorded 1.1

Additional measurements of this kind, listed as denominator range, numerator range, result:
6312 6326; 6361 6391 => 1.10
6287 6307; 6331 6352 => 1.15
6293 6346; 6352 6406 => 1.07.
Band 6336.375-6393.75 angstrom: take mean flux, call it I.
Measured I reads 5.87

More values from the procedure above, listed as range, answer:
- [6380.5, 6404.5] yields 6.33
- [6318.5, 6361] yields 5.83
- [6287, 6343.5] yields 5.55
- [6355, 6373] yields 5.62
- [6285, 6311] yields 5.29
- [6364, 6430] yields 6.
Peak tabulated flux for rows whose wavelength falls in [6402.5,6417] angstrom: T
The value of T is 6.01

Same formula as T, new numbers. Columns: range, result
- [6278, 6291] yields 5.31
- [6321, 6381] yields 6.28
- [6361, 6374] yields 5.91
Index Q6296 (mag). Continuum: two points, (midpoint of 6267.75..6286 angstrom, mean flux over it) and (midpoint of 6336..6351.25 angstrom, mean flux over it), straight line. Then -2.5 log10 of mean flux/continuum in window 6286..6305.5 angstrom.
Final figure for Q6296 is 0.08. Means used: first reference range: 5.47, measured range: 5.23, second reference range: 5.99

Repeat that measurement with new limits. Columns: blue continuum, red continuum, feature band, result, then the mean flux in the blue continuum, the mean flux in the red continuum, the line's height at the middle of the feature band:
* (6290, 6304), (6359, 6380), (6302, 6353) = -0.05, 5.23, 5.7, 5.43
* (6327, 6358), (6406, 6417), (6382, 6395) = -0.06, 5.95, 5.85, 5.88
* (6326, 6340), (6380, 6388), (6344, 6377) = 0.07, 6.09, 6.06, 6.07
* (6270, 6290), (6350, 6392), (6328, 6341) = -0.09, 5.39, 5.81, 5.64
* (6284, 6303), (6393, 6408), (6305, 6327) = 0.02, 5.25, 6.36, 5.49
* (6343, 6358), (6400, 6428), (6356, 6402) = -0.03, 5.77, 5.91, 5.83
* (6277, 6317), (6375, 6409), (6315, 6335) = -0.02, 5.29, 6.2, 5.56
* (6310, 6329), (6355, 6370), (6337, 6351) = -0.09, 5.44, 5.56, 5.51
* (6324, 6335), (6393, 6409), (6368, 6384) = 0.05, 5.98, 6.32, 6.21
